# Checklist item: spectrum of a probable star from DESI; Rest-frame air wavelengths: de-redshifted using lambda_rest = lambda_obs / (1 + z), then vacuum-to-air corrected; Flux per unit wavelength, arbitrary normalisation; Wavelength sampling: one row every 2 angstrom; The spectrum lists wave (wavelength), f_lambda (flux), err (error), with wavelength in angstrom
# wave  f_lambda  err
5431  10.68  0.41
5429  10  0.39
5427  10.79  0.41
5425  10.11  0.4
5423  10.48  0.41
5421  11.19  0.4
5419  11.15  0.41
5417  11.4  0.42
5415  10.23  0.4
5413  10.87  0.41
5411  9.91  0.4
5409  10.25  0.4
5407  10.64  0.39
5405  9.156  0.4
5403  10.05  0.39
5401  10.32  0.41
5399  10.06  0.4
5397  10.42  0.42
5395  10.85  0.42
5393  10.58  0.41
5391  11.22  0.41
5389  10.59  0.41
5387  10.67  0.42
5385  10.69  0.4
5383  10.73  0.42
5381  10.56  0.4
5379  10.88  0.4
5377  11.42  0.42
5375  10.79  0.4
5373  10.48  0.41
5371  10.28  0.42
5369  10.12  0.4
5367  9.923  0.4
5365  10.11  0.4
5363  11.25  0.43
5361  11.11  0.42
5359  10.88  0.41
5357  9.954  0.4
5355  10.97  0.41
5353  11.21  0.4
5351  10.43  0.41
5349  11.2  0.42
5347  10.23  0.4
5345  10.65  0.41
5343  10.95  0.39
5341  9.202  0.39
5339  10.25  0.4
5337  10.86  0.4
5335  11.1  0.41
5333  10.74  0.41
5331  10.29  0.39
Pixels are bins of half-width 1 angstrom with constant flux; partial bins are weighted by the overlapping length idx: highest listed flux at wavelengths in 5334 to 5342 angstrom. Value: 11.1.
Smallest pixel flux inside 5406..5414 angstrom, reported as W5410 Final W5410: 9.91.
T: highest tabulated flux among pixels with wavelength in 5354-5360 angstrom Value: 10.97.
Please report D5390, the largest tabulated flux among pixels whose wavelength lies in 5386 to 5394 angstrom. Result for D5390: 11.22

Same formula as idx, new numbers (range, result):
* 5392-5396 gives 10.85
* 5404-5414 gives 10.87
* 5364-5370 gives 10.12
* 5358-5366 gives 11.25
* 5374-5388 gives 11.42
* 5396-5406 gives 10.42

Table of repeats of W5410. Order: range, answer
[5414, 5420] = 10.23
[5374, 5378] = 10.79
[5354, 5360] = 9.954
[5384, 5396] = 10.58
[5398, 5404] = 10.05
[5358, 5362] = 10.88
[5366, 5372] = 9.923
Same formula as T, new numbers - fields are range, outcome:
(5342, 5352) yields 11.2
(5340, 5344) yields 10.95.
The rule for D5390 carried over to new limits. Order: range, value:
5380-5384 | 10.73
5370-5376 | 10.79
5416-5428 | 11.4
